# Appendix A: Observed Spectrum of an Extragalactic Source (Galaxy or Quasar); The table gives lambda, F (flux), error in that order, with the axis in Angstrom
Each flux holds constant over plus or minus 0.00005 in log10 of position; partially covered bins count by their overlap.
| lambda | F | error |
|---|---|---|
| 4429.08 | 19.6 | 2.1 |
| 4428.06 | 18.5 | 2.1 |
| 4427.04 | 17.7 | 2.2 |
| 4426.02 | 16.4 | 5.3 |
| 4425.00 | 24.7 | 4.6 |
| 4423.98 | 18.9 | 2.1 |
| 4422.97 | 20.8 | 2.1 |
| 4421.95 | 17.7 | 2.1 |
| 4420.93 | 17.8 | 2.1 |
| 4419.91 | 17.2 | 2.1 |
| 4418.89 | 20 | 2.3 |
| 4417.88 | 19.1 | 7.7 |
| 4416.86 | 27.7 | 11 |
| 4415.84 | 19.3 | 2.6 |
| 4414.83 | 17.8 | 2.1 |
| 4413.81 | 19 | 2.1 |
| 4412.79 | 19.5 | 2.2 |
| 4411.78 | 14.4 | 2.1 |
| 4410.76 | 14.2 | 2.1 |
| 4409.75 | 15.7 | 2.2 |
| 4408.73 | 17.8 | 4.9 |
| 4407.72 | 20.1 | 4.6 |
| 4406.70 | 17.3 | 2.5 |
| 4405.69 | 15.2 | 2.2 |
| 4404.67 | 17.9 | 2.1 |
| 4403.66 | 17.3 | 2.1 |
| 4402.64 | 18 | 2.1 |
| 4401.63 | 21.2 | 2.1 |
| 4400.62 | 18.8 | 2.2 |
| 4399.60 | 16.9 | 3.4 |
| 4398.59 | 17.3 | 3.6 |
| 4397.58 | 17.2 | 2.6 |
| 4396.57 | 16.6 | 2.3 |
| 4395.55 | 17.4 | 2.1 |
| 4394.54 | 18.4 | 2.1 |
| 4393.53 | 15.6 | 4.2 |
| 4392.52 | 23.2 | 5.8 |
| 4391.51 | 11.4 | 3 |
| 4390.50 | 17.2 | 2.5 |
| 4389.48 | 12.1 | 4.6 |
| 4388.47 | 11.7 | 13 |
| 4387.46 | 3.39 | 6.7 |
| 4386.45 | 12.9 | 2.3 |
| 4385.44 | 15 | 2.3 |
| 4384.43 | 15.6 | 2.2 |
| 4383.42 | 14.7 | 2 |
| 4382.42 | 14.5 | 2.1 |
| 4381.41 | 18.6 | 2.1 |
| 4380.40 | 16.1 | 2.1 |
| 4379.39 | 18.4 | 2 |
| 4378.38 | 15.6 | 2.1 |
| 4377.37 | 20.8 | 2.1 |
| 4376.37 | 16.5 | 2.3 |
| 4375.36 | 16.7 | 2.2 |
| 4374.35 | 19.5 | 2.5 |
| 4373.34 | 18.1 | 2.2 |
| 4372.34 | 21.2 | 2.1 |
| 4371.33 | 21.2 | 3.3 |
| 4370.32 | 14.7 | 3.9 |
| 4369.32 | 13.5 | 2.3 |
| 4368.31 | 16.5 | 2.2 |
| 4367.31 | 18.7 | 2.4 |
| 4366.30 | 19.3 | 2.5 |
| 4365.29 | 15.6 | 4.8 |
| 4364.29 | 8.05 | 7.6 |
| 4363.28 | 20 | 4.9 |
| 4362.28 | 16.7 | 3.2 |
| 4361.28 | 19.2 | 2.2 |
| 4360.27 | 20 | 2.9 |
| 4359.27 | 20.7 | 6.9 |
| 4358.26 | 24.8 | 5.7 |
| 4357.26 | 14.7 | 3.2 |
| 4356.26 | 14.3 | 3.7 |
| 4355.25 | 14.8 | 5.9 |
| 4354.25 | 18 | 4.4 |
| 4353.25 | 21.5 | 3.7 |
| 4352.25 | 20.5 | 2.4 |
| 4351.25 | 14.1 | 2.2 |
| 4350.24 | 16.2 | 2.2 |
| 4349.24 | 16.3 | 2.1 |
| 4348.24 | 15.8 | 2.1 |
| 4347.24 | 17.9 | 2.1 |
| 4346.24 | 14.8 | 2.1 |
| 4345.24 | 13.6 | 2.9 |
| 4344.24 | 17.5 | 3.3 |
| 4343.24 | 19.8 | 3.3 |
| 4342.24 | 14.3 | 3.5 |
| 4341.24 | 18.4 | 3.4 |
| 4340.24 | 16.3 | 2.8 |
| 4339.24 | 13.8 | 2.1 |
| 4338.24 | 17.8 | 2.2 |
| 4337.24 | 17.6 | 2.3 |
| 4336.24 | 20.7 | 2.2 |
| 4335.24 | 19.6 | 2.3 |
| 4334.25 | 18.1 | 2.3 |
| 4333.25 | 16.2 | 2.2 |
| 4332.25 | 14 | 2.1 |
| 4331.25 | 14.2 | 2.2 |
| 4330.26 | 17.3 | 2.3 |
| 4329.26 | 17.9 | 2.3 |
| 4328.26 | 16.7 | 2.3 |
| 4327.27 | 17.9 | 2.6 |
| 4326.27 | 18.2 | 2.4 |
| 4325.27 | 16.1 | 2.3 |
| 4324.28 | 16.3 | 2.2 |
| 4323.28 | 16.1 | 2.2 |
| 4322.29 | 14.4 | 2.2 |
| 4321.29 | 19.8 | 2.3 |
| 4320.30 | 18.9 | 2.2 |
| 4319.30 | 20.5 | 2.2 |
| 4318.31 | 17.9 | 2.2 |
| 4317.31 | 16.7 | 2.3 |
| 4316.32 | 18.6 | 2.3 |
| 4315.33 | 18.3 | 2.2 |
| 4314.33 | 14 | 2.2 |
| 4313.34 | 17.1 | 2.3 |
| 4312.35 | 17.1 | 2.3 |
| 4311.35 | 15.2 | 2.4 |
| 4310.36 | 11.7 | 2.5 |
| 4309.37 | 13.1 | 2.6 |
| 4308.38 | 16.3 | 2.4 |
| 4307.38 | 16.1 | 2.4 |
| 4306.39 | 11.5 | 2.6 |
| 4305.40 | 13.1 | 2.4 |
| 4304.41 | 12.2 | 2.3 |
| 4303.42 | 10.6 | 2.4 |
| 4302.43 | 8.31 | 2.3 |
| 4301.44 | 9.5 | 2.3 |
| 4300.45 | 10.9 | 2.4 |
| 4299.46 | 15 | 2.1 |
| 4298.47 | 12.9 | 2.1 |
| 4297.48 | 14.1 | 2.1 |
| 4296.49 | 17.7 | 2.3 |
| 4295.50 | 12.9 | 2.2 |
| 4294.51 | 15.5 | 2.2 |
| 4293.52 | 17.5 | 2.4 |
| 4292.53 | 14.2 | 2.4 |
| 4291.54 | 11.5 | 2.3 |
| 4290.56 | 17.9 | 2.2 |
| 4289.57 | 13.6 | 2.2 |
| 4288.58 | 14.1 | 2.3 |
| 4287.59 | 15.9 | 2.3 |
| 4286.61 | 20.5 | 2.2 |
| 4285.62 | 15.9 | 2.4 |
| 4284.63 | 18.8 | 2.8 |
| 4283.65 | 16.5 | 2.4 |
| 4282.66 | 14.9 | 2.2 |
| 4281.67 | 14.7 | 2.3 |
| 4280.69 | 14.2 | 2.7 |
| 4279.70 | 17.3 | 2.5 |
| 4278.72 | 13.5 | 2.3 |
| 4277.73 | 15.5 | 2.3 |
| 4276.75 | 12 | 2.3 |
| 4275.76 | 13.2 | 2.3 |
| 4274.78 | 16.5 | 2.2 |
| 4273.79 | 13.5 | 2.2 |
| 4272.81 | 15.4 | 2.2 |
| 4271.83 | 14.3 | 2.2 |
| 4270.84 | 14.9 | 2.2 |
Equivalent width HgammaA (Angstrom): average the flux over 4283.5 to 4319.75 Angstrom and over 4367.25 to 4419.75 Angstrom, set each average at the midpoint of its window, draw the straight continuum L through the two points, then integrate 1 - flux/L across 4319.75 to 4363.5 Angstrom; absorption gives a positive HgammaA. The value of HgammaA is -3.97 Angstrom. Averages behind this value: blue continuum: 14.9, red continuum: 17.1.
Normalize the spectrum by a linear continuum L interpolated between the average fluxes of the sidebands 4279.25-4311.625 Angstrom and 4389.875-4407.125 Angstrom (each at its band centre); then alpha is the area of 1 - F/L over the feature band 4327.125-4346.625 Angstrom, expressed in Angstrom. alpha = -1.5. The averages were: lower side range 14.4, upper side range 17.4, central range 16.8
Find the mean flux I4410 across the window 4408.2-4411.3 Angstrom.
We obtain 15.9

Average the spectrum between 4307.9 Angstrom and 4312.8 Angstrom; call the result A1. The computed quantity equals 14.7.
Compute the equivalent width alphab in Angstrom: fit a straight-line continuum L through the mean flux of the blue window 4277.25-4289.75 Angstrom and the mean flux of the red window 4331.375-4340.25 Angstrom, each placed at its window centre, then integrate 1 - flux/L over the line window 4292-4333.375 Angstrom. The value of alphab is 3.1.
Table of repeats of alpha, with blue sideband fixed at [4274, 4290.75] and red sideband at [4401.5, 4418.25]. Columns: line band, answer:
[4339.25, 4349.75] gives 0.3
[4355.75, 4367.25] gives -0.3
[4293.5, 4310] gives 2.8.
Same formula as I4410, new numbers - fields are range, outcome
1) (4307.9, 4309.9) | 14.7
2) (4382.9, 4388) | 12.3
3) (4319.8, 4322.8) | 17.7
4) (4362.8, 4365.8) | 14.5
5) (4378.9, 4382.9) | 16.9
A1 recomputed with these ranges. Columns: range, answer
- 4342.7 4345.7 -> 17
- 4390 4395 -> 17.2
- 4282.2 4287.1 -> 17.3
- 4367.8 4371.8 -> 16.5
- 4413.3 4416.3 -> 18.7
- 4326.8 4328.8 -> 17.3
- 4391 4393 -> 17.2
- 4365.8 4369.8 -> 17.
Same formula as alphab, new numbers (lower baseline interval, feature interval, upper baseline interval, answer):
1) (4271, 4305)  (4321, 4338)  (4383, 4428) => -1.8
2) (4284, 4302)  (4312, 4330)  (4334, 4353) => -1.4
